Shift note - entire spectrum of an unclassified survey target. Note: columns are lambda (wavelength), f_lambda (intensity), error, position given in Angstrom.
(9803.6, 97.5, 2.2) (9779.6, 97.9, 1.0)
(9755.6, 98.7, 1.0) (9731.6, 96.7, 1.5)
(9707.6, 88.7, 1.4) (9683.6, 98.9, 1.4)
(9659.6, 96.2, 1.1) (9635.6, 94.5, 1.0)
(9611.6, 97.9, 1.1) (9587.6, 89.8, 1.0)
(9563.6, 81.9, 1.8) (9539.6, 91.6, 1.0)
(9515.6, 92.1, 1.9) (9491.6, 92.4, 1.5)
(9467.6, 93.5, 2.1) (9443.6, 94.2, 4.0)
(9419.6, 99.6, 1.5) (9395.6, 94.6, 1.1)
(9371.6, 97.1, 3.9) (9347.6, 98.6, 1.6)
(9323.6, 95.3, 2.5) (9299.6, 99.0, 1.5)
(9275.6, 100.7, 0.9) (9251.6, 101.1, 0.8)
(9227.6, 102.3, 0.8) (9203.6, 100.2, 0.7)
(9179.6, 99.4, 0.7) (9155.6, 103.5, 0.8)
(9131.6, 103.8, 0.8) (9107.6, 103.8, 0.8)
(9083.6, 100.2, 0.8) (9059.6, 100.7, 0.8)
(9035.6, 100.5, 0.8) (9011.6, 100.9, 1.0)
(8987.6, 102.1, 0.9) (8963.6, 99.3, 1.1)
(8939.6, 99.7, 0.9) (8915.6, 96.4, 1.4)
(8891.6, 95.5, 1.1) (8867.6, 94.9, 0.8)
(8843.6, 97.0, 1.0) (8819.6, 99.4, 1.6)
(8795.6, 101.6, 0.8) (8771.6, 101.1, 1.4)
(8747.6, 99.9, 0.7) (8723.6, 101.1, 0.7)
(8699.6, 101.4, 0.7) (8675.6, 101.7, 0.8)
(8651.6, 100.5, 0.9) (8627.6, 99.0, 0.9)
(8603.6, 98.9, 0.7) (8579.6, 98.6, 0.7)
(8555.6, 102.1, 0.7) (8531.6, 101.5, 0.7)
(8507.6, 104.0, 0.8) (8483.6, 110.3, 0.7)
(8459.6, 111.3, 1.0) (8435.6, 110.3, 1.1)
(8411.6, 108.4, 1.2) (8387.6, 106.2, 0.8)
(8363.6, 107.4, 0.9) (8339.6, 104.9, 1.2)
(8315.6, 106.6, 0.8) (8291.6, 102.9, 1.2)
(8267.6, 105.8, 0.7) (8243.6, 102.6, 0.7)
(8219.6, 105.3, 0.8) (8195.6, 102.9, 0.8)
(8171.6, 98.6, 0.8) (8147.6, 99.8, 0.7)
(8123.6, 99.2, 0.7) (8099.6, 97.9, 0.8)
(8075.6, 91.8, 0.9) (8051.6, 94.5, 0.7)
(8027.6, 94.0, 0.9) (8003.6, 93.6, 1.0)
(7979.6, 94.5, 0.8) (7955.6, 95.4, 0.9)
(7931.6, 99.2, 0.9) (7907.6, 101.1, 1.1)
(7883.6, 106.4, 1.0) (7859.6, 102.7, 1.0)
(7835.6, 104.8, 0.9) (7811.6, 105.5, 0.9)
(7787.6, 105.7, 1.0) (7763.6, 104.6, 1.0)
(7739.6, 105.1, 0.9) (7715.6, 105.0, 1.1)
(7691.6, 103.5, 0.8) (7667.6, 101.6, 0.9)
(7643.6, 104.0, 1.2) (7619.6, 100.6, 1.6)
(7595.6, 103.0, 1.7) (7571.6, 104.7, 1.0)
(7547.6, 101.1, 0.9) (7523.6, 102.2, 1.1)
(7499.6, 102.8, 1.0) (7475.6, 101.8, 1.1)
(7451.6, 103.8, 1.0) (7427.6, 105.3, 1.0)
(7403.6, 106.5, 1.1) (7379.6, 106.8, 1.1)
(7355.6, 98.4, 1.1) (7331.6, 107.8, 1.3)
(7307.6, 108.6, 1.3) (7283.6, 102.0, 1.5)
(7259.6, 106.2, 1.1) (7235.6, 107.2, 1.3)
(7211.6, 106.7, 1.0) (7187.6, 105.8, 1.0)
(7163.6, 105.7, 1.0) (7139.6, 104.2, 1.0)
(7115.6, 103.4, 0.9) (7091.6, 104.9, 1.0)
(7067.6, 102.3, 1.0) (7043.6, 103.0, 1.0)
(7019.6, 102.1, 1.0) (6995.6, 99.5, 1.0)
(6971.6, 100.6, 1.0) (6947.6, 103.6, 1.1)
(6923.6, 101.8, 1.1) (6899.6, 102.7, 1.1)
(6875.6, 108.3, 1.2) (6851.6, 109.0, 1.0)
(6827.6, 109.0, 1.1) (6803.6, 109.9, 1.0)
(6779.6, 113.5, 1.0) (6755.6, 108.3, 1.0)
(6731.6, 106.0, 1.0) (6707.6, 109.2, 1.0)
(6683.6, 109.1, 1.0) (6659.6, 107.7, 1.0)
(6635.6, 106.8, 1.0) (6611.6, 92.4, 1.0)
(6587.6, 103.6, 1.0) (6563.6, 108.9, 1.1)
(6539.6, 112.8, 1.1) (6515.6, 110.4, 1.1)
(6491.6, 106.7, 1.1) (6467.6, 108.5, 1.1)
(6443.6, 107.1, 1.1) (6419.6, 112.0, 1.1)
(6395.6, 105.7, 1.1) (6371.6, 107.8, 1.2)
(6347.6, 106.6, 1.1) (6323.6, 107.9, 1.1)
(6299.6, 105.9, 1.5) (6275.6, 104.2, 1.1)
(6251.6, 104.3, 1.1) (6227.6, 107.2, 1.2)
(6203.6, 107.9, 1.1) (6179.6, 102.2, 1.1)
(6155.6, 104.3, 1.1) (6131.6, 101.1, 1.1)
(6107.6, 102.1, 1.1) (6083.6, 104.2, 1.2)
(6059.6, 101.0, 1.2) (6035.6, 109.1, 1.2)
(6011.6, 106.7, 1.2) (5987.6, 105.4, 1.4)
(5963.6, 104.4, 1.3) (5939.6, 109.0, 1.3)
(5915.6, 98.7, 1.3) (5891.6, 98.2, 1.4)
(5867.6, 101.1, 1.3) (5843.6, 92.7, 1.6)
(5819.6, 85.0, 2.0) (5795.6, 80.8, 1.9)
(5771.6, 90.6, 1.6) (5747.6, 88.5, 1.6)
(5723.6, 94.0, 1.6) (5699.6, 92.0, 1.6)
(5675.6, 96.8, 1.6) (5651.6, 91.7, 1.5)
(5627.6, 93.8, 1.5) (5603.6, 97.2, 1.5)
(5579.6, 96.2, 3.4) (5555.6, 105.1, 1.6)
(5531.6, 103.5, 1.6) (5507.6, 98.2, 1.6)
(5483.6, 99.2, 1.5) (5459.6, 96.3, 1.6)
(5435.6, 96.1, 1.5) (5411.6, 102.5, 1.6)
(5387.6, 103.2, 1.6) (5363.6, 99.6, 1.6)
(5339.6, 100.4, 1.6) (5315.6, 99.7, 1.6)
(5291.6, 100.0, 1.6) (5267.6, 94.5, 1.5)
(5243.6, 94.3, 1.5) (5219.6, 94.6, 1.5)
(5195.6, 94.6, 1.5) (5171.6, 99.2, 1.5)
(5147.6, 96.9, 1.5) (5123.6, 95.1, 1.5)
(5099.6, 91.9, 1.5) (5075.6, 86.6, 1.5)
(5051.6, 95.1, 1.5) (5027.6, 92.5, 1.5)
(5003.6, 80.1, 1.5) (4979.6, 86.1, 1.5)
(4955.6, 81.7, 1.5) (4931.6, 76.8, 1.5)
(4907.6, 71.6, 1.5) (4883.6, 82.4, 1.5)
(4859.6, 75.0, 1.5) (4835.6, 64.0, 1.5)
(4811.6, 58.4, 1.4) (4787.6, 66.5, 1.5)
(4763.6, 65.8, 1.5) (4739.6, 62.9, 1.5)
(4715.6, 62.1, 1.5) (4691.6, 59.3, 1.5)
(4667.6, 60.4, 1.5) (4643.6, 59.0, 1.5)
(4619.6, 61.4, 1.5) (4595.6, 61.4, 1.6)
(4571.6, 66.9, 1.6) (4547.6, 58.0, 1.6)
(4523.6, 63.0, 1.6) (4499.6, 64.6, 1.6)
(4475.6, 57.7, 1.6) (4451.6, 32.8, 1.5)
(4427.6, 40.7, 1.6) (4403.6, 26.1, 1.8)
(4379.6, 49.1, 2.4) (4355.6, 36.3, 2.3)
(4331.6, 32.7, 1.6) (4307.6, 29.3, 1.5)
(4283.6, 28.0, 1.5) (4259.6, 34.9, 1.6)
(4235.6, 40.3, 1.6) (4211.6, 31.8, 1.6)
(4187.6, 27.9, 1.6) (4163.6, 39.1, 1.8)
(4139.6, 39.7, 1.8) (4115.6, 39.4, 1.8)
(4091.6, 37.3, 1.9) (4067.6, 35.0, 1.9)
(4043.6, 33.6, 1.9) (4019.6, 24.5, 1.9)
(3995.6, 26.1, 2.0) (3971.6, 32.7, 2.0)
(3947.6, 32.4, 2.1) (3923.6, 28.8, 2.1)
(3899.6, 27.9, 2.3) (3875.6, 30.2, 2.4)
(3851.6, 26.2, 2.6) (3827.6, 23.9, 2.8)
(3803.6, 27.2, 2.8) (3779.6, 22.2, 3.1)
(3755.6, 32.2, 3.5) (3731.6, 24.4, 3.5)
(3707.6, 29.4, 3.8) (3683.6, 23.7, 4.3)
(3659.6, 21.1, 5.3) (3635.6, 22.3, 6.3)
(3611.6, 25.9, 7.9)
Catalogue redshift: 0.120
